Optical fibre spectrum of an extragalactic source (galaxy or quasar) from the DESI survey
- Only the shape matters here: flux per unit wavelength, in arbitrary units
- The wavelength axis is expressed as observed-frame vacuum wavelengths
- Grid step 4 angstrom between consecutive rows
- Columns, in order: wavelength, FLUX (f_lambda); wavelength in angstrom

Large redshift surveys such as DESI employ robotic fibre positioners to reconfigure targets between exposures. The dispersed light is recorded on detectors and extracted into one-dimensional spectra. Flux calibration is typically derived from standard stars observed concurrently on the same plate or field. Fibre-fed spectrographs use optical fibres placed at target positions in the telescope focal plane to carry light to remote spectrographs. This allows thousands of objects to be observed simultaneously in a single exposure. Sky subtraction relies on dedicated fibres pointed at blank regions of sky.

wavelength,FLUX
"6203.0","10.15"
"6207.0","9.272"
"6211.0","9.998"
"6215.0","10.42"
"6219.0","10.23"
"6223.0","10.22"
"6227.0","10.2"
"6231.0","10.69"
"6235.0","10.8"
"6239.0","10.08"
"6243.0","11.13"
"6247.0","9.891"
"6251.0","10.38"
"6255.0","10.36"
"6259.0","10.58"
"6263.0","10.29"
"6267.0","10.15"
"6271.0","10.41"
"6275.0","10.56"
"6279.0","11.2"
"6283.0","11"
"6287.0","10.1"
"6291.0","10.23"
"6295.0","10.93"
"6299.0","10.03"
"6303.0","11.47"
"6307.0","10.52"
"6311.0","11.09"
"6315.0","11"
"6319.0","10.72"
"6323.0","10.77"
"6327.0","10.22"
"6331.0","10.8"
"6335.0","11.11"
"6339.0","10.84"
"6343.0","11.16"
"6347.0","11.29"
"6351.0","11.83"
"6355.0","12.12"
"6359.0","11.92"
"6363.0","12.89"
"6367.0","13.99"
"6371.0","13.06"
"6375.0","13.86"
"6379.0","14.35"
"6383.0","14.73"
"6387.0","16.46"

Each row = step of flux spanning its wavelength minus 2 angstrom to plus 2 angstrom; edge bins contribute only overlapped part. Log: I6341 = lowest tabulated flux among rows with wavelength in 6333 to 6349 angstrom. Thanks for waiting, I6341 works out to 10.84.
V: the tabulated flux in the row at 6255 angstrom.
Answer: 10.36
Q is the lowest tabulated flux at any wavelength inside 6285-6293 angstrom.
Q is 10.1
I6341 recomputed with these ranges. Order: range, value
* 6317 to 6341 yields 10.22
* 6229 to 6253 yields 9.891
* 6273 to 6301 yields 10.03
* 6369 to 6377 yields 13.06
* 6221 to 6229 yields 10.2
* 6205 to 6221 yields 9.272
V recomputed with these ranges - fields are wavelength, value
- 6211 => 9.998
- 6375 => 13.86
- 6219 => 10.23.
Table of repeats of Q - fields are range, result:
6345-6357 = 11.29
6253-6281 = 10.15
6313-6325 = 10.72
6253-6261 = 10.36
